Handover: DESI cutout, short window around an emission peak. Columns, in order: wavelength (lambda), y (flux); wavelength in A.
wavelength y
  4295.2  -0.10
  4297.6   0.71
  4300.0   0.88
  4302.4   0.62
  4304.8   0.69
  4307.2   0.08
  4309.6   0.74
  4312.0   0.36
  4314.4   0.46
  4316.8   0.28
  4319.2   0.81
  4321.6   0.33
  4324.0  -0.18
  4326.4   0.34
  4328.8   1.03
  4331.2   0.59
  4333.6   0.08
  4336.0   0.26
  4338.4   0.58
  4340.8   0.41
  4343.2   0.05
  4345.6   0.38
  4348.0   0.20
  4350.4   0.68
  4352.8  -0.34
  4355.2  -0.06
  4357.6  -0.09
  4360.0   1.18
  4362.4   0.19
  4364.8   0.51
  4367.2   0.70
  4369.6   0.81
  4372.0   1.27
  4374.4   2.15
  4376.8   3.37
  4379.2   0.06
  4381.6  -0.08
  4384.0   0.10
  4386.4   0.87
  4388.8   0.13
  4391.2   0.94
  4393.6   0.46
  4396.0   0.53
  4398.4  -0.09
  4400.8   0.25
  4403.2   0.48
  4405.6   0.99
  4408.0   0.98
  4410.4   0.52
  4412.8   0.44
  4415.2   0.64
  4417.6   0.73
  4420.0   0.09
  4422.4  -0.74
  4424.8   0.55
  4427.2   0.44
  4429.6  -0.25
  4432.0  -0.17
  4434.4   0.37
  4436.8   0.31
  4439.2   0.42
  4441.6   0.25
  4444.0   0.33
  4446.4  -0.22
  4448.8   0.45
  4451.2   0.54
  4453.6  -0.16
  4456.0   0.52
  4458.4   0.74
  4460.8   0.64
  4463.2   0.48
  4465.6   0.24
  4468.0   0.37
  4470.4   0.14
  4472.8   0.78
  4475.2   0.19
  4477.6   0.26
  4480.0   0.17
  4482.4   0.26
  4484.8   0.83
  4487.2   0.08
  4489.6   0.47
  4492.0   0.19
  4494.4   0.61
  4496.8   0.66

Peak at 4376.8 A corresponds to [O II]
